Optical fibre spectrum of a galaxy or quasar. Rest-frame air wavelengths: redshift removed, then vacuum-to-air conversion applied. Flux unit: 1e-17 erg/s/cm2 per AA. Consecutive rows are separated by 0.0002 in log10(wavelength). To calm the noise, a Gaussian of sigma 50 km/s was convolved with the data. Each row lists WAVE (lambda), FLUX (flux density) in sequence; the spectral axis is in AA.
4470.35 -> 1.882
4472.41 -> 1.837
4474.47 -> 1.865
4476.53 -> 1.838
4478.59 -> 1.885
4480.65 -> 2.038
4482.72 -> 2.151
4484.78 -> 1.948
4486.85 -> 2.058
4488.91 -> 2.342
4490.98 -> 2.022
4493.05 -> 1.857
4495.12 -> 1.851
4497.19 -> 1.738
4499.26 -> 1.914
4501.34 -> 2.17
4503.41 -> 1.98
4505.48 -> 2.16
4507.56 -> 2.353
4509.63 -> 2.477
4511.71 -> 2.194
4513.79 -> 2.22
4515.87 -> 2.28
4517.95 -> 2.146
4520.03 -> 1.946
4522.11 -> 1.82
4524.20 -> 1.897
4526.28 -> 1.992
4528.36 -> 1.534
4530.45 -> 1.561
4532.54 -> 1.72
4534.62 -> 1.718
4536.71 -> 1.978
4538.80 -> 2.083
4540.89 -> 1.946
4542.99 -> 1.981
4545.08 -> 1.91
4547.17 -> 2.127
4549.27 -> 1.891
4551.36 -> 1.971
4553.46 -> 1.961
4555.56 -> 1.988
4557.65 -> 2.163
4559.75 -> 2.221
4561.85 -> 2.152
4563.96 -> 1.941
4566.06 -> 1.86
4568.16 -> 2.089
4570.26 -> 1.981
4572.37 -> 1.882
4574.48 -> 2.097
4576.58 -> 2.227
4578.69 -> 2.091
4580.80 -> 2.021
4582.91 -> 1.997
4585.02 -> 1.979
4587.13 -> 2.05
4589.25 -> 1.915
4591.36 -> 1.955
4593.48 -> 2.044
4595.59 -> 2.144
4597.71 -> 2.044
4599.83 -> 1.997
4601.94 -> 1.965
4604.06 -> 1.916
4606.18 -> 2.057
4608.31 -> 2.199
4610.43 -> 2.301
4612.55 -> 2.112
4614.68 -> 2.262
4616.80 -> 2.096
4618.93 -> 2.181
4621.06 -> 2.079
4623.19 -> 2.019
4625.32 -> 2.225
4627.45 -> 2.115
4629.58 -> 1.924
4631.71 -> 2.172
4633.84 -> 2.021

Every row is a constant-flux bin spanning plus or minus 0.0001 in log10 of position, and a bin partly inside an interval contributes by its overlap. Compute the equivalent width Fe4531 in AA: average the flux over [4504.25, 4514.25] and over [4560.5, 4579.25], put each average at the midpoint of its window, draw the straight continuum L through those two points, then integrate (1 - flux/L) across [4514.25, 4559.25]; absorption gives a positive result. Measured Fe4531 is 4.7 AA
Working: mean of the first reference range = 2.28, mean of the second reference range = 2.04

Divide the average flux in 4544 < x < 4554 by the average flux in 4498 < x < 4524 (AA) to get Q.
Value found 0.93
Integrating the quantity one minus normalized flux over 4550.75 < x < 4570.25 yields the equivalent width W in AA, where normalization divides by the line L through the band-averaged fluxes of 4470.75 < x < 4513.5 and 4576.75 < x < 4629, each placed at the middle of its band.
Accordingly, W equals 0.2 AA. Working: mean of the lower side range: 2.04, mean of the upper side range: 2.07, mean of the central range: 2.04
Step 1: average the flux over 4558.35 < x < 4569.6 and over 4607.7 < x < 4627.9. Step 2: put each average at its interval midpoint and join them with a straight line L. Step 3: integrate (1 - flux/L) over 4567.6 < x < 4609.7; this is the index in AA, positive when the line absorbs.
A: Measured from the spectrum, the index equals 1.4 AA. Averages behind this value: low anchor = 2.05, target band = 2.03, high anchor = 2.16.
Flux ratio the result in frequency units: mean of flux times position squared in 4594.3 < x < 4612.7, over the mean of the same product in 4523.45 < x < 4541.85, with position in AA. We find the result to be 1.18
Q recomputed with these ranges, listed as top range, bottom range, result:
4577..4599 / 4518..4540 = 1.10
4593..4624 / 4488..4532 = 1.04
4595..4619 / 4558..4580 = 1.02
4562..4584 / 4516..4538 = 1.09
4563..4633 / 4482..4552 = 1.03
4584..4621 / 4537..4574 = 1.03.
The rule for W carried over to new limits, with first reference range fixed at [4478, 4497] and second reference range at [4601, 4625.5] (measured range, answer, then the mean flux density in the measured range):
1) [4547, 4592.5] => 1.2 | 2.02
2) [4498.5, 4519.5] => -1.7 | 2.19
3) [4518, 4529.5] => 1.0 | 1.86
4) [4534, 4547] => 0.6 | 1.96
